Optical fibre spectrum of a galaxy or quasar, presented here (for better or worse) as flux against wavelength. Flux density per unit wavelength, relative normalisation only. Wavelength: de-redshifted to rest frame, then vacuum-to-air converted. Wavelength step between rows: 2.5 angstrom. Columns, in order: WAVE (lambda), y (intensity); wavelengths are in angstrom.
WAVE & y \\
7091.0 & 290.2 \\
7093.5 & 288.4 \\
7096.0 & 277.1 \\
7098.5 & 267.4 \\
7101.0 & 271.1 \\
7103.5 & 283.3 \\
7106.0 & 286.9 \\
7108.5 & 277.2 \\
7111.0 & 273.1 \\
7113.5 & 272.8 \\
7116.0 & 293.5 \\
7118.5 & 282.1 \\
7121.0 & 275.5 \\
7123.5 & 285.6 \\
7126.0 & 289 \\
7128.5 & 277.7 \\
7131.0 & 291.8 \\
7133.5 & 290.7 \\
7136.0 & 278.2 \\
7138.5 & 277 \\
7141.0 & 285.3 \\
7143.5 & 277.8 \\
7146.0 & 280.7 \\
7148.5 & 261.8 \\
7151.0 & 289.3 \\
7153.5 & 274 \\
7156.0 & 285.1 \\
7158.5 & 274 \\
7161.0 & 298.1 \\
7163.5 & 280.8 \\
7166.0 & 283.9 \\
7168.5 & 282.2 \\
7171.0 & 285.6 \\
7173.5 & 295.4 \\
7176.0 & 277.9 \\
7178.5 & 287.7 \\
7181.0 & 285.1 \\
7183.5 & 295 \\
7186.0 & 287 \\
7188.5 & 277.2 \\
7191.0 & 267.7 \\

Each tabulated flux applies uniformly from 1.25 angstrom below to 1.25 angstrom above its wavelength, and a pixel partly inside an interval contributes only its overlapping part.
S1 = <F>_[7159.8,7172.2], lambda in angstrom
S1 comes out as 286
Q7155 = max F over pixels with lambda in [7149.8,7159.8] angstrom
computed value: 289.3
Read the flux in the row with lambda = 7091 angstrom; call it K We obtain 290.2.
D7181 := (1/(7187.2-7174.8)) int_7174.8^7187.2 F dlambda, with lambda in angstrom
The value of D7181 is 287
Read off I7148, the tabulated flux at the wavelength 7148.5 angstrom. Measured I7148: 261.8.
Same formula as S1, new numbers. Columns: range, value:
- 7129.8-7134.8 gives 291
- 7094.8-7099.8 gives 272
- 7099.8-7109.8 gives 280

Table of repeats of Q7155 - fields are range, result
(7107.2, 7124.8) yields 293.5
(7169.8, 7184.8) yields 295.4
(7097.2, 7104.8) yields 283.3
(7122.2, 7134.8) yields 291.8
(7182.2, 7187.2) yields 295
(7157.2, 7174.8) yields 298.1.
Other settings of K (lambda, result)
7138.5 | 277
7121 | 275.5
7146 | 280.7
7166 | 283.9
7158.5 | 274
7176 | 277.9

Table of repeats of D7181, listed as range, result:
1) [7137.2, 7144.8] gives 280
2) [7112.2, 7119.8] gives 283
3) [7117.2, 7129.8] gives 282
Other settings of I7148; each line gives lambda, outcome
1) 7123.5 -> 285.6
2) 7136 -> 278.2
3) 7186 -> 287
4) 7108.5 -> 277.2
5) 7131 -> 291.8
